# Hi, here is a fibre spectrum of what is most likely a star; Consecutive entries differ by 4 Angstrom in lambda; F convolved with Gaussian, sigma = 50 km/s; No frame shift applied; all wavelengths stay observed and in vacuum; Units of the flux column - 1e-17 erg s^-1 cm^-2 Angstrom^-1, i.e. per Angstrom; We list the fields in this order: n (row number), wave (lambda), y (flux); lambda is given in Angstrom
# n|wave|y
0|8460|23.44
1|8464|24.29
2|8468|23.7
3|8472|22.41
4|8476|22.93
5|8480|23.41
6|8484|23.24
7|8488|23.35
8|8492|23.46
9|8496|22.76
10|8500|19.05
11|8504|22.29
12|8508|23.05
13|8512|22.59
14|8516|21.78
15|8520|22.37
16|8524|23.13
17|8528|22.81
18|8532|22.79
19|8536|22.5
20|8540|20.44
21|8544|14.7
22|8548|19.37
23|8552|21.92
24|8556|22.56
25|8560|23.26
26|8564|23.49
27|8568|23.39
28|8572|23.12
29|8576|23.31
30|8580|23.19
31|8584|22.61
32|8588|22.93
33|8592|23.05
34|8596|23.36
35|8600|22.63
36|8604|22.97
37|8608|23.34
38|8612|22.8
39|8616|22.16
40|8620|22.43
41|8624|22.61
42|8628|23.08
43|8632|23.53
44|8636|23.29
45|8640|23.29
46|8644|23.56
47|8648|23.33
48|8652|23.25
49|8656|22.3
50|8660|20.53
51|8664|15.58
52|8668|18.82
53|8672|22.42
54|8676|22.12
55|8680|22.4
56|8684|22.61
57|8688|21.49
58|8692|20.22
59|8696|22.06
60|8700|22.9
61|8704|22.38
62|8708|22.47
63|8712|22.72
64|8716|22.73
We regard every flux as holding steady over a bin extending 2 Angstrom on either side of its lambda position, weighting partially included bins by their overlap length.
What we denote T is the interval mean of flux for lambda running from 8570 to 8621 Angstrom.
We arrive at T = 22.9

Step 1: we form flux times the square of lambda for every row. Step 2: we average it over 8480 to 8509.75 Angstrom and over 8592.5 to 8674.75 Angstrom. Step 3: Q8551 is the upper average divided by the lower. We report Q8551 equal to 1.02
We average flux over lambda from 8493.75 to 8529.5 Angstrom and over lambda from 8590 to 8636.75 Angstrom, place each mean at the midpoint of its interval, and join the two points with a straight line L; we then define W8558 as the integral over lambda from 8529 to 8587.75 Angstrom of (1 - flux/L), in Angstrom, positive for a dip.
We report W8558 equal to 1.5 Angstrom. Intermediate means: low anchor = 22.2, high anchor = 22.9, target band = 21.9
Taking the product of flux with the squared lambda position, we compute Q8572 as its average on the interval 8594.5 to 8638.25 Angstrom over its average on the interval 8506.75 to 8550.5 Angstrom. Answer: 1.1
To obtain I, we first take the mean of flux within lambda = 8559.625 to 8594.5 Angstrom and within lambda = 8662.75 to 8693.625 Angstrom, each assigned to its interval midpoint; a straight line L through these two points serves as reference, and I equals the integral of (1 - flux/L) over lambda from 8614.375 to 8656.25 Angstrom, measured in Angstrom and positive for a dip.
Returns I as -2.32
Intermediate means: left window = 23.1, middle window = 23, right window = 20.8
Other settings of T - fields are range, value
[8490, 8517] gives 22.2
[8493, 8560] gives 21.6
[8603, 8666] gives 22.4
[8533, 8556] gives 20.2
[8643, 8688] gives 21.5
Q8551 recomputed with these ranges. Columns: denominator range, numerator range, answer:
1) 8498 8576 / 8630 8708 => 1.03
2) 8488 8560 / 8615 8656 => 1.09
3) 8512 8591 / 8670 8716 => 1.04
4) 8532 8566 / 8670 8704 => 1.08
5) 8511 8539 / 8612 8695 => 1.01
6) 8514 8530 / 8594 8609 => 1.04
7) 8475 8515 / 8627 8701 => 1.01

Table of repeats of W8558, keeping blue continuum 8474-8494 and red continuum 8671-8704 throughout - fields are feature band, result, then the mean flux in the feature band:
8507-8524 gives 0.44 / 22.5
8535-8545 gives 1.57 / 19.3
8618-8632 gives -0.25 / 22.8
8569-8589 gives -0.31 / 23.1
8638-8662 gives -0.48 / 22.7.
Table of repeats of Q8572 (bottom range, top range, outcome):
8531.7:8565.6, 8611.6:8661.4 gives 1.10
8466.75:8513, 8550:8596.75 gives 1.03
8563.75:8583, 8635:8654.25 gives 1.02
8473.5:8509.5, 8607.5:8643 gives 1.05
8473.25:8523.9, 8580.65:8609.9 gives 1.04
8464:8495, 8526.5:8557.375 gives 0.91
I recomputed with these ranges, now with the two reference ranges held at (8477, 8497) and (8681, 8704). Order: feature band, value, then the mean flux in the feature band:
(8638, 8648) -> -0.5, 23.4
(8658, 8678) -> 2.0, 19.9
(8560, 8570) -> -0.3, 23.4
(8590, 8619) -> -0.5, 22.9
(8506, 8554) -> 3.2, 21.5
